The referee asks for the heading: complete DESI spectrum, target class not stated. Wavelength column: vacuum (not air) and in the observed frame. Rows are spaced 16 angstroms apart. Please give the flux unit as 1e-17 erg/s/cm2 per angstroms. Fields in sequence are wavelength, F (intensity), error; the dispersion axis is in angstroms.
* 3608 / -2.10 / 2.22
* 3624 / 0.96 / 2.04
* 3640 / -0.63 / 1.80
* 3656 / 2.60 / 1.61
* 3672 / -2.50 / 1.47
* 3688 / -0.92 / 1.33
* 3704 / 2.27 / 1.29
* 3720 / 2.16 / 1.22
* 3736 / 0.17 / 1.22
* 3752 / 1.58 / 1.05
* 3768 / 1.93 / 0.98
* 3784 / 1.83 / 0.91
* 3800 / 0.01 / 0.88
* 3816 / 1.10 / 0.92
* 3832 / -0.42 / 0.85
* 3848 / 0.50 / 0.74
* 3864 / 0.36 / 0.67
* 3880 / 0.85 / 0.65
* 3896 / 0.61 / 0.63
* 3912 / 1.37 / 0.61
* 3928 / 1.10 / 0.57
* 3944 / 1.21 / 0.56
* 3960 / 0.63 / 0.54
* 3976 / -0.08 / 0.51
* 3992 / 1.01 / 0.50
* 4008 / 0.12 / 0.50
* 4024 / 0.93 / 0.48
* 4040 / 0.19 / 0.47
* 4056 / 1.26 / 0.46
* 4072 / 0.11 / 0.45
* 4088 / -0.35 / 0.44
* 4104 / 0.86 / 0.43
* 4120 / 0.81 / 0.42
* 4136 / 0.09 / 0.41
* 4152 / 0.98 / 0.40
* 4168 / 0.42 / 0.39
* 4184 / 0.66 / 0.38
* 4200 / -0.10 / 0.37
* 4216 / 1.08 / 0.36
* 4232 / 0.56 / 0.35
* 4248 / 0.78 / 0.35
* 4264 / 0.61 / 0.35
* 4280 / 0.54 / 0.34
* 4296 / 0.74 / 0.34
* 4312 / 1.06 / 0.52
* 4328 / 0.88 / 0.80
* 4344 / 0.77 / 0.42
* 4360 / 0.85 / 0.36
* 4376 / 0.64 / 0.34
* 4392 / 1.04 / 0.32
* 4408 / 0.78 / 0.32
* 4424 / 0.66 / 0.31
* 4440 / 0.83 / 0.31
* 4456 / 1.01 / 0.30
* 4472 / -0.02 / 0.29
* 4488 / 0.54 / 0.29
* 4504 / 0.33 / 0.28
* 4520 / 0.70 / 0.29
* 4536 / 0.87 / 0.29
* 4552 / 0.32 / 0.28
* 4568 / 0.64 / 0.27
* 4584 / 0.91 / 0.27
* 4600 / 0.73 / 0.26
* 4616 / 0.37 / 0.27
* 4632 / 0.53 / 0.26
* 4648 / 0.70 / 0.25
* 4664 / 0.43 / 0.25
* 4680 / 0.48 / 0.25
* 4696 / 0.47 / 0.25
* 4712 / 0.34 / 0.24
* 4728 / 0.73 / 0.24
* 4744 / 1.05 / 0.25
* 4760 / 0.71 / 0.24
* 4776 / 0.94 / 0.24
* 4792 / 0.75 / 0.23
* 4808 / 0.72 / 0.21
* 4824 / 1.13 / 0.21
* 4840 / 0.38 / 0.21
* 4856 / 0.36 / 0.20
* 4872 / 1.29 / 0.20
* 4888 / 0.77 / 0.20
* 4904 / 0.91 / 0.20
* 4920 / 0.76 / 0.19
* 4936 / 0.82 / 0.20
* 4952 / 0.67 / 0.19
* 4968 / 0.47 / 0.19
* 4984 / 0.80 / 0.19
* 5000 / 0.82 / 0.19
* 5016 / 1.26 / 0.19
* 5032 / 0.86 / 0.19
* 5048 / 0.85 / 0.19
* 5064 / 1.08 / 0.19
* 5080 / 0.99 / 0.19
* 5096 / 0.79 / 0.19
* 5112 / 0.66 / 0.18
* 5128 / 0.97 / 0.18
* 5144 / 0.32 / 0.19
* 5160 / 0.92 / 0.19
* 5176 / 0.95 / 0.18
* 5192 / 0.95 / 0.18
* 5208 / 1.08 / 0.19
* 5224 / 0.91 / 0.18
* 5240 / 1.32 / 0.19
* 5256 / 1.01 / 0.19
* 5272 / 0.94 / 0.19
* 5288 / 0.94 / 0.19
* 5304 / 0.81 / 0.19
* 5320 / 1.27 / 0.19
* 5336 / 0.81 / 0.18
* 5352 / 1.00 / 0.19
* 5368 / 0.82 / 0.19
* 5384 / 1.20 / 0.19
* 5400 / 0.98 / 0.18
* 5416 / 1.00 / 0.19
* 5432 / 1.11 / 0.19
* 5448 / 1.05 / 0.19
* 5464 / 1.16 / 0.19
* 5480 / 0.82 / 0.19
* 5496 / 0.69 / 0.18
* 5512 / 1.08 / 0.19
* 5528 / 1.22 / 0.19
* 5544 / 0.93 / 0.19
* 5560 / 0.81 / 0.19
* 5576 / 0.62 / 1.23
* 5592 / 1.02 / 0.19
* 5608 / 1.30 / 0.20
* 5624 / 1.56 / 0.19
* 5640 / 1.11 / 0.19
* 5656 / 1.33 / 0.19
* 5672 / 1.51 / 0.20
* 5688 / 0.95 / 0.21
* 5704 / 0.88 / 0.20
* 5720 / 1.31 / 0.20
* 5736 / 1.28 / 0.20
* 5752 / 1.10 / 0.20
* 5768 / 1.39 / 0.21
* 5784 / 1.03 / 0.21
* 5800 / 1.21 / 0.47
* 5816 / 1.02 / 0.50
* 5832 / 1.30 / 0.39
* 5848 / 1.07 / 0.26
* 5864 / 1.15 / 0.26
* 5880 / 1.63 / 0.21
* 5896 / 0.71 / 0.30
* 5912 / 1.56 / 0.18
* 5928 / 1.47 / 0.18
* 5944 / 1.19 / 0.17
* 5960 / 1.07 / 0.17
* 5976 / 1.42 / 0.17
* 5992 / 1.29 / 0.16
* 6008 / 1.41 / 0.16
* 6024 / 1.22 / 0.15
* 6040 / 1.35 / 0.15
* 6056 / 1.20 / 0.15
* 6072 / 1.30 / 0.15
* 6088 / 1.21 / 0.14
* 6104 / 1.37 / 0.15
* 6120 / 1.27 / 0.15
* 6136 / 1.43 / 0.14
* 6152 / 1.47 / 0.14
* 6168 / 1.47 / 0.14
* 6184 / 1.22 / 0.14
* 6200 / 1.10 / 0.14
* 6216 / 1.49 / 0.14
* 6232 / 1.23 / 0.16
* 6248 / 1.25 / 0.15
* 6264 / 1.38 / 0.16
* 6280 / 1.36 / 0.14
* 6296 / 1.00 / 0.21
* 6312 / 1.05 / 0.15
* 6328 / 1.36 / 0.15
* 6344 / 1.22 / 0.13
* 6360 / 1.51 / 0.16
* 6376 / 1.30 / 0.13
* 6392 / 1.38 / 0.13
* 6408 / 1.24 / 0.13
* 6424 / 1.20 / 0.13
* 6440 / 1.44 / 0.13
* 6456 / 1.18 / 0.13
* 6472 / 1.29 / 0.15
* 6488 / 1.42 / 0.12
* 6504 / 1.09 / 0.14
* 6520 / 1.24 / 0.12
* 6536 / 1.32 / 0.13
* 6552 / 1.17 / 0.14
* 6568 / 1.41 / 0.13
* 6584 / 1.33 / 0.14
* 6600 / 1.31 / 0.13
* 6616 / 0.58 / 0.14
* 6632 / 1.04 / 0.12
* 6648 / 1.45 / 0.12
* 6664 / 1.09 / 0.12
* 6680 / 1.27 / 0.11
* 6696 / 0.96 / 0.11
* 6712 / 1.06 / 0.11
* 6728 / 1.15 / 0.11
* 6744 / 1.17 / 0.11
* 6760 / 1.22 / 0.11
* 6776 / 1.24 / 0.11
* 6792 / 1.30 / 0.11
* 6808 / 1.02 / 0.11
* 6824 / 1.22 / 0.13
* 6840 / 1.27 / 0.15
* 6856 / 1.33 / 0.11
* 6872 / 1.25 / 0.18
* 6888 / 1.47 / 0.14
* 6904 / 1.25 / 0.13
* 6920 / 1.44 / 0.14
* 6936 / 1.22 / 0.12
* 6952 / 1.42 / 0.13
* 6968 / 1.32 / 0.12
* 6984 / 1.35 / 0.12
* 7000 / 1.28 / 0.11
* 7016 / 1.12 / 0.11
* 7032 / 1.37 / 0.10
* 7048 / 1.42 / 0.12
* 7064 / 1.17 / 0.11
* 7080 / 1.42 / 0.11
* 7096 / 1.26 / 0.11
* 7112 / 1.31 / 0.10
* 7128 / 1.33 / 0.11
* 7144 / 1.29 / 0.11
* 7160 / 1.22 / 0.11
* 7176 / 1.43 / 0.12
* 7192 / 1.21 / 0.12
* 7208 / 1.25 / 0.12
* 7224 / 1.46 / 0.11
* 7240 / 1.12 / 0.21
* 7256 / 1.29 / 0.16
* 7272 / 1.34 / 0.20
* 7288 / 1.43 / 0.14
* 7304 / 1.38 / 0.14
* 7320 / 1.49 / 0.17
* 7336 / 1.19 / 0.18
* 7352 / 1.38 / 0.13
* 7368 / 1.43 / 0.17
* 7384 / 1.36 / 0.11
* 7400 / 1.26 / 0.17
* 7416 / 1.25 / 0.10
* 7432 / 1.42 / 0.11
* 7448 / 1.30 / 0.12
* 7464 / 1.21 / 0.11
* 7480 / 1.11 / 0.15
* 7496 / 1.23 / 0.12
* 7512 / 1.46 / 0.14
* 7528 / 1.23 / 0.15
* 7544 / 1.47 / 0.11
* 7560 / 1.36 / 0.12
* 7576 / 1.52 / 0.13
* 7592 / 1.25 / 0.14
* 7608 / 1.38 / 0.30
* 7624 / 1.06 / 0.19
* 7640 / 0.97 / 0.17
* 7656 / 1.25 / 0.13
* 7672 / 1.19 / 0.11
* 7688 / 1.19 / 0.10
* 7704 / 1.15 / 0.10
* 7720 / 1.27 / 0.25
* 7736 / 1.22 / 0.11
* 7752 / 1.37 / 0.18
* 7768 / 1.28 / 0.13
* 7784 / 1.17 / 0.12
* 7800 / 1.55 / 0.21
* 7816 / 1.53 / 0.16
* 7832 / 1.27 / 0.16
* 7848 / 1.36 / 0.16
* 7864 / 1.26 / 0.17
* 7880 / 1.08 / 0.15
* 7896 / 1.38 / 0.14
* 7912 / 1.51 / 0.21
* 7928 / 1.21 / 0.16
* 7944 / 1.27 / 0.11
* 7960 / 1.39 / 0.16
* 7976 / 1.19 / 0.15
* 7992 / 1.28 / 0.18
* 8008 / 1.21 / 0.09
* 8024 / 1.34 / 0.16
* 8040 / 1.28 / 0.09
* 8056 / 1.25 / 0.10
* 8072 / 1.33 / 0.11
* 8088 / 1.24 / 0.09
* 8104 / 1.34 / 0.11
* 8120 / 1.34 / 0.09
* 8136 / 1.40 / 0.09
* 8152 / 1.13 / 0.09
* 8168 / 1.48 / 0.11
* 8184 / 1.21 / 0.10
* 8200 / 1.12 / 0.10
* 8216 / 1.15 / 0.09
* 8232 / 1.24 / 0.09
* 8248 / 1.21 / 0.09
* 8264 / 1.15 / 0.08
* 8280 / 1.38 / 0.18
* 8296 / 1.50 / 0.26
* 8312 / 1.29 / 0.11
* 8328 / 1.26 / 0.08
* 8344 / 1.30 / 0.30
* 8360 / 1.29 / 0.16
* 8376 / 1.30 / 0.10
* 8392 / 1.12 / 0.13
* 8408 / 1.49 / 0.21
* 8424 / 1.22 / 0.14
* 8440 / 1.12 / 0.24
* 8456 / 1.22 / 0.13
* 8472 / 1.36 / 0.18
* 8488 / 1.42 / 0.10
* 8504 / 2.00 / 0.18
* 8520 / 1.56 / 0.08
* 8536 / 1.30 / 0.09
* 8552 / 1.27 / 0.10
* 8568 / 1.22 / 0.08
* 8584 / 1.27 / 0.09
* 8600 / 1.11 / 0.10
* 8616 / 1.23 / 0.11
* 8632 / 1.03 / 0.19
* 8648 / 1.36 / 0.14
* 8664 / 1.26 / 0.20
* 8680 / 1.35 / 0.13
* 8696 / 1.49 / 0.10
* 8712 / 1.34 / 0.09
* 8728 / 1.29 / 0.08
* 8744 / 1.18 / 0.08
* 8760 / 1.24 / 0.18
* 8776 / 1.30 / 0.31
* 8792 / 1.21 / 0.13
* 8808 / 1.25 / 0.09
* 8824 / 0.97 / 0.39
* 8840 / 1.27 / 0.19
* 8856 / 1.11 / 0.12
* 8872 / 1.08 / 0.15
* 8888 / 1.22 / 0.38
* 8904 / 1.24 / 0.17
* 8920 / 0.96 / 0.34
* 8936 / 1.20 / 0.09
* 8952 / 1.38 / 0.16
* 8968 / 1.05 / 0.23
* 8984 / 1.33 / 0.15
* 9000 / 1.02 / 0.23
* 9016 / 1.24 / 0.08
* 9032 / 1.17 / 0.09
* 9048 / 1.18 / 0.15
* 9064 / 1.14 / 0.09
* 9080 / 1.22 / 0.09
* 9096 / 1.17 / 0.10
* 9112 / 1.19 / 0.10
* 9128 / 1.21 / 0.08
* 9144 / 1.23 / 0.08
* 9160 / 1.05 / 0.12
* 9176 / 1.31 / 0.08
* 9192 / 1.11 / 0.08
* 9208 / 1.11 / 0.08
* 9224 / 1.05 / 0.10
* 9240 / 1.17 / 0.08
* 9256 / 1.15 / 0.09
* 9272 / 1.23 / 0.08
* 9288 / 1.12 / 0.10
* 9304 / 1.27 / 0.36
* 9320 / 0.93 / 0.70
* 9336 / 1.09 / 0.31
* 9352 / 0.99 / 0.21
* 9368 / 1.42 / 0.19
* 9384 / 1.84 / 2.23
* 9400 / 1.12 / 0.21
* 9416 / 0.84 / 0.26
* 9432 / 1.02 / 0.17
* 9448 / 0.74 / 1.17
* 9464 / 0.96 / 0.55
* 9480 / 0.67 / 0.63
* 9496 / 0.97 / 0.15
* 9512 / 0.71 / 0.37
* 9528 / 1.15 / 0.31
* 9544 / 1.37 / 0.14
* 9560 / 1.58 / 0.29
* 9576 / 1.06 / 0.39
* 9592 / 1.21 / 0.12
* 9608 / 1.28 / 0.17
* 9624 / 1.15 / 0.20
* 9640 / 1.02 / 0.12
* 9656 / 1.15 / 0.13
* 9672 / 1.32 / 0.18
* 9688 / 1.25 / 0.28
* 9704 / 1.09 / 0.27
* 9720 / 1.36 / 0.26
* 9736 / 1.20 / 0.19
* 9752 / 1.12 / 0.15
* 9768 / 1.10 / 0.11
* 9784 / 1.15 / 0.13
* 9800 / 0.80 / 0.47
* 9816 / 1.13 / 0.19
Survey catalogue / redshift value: 0.29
